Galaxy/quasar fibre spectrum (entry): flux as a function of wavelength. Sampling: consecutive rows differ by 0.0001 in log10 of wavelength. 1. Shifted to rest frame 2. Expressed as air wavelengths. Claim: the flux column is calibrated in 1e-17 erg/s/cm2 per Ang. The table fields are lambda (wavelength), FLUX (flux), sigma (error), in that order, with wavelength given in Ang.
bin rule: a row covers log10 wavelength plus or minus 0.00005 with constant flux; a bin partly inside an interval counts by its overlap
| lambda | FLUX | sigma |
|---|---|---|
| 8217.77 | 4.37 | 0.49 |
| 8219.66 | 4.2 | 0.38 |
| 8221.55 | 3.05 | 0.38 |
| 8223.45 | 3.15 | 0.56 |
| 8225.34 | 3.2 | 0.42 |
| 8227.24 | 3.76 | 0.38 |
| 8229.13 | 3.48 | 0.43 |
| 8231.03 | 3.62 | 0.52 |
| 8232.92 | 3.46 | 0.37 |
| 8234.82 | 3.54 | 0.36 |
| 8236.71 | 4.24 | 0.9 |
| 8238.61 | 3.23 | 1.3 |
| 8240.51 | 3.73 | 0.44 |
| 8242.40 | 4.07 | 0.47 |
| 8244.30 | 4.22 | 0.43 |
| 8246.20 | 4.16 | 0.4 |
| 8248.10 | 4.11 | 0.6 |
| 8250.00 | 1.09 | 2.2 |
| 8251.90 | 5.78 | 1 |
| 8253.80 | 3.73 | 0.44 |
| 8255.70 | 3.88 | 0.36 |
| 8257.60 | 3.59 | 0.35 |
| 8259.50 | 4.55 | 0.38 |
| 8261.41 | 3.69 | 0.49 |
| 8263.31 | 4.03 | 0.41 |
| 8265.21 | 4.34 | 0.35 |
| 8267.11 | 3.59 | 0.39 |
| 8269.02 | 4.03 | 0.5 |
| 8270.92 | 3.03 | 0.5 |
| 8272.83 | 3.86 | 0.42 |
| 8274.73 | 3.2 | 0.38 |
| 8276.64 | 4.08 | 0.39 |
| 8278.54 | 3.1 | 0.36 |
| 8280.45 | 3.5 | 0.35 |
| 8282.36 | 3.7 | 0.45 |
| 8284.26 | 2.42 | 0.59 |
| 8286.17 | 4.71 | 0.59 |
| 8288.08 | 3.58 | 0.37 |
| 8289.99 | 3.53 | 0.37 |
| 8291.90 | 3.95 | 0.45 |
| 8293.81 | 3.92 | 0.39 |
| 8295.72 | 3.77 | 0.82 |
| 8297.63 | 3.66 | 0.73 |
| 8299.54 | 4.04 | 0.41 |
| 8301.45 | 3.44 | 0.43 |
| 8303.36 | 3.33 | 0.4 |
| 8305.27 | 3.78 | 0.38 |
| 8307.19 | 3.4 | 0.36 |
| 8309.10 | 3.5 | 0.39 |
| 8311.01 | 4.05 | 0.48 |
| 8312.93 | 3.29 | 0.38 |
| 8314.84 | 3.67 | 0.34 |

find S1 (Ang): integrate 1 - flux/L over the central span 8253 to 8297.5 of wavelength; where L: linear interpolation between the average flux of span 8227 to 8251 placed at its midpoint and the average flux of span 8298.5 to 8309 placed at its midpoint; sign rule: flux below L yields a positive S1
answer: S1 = -1.7 Ang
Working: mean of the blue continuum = 3.59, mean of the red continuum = 3.59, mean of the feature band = 3.73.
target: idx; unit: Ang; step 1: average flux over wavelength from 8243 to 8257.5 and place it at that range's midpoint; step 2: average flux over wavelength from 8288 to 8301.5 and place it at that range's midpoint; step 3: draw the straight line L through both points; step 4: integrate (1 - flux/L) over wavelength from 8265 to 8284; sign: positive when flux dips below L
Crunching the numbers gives 1.1 Ang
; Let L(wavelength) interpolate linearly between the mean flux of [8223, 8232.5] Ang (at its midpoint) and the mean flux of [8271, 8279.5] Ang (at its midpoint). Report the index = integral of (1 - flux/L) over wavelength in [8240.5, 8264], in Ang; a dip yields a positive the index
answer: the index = -2.81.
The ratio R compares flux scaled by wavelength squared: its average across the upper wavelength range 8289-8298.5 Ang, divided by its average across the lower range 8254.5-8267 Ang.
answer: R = 1.0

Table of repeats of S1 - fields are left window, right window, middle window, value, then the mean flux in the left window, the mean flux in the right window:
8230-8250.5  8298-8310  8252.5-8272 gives -1.4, 3.64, 3.59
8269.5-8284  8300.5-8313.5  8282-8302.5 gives -1.1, 3.46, 3.55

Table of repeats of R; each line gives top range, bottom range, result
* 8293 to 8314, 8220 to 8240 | 1.06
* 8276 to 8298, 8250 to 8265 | 0.92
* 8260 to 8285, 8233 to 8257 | 0.96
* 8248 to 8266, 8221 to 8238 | 1.11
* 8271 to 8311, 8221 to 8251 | 1.04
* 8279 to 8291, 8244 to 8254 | 0.94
